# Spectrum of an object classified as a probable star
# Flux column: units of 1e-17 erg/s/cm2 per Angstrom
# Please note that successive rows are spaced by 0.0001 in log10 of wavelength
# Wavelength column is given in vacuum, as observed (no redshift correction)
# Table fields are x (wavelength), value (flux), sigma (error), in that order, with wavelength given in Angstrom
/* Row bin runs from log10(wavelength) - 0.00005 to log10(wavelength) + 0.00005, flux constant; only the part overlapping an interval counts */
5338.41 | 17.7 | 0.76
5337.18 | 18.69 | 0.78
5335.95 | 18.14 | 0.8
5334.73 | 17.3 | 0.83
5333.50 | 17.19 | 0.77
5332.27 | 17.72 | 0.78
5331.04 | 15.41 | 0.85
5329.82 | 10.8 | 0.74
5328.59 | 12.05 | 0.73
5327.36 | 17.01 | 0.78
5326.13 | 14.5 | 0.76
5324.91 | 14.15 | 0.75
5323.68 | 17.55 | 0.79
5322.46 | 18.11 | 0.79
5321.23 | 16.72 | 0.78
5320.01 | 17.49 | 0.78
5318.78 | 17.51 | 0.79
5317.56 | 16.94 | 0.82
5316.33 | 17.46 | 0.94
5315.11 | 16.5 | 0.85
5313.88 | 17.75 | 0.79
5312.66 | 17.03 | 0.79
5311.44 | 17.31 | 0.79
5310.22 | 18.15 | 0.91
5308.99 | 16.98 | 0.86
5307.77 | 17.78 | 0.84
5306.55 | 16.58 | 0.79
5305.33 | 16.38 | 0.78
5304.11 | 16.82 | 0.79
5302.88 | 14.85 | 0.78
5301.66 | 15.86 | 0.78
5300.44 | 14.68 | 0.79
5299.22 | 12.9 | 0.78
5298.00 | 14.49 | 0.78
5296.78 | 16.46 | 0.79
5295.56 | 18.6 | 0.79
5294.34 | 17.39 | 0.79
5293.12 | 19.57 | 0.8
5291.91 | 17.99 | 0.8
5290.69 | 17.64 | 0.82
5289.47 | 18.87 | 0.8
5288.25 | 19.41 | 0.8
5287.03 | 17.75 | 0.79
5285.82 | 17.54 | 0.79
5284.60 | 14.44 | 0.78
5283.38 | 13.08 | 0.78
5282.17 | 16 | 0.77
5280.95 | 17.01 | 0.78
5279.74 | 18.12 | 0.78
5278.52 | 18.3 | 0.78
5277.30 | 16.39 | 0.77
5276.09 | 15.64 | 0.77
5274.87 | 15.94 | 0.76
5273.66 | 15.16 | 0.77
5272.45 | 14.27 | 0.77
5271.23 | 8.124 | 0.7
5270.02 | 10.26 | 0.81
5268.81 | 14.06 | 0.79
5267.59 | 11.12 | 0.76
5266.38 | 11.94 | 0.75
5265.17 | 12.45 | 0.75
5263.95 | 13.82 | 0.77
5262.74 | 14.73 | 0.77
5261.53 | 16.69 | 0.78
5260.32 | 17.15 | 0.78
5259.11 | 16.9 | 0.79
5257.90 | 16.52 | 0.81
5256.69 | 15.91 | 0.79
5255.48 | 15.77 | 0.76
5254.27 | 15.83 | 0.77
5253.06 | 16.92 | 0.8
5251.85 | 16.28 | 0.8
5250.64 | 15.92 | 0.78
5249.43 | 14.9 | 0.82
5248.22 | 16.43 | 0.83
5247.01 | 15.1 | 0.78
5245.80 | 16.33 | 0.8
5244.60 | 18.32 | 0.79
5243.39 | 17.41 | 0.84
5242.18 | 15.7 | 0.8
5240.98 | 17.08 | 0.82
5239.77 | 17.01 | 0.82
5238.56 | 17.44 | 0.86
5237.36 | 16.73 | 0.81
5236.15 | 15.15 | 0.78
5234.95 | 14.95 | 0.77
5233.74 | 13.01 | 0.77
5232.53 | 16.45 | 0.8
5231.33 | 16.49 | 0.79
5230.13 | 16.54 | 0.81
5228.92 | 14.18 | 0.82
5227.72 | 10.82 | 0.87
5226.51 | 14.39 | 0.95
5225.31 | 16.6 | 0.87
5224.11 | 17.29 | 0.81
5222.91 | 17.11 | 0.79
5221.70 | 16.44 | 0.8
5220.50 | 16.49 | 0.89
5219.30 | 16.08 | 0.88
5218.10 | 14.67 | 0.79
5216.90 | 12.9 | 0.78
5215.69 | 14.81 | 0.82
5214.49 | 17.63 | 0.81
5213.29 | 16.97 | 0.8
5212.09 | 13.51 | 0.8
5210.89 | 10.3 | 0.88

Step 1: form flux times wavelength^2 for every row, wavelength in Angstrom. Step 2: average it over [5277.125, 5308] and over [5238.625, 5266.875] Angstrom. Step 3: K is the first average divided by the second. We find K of 1.07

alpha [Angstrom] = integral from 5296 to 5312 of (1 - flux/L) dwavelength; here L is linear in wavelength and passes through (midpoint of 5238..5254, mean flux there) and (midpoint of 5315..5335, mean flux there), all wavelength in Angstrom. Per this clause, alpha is 0.1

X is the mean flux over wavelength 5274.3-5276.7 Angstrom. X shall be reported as 15.8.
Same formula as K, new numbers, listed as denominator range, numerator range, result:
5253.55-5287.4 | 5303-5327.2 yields 1.14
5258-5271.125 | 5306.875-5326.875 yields 1.26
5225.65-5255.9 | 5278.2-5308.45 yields 1.08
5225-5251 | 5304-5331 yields 1.07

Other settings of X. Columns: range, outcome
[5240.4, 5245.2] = 17.1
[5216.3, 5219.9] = 14.6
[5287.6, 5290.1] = 19.1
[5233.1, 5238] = 15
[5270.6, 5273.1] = 11.3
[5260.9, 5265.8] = 14.4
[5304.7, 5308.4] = 16.9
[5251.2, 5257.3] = 16.1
